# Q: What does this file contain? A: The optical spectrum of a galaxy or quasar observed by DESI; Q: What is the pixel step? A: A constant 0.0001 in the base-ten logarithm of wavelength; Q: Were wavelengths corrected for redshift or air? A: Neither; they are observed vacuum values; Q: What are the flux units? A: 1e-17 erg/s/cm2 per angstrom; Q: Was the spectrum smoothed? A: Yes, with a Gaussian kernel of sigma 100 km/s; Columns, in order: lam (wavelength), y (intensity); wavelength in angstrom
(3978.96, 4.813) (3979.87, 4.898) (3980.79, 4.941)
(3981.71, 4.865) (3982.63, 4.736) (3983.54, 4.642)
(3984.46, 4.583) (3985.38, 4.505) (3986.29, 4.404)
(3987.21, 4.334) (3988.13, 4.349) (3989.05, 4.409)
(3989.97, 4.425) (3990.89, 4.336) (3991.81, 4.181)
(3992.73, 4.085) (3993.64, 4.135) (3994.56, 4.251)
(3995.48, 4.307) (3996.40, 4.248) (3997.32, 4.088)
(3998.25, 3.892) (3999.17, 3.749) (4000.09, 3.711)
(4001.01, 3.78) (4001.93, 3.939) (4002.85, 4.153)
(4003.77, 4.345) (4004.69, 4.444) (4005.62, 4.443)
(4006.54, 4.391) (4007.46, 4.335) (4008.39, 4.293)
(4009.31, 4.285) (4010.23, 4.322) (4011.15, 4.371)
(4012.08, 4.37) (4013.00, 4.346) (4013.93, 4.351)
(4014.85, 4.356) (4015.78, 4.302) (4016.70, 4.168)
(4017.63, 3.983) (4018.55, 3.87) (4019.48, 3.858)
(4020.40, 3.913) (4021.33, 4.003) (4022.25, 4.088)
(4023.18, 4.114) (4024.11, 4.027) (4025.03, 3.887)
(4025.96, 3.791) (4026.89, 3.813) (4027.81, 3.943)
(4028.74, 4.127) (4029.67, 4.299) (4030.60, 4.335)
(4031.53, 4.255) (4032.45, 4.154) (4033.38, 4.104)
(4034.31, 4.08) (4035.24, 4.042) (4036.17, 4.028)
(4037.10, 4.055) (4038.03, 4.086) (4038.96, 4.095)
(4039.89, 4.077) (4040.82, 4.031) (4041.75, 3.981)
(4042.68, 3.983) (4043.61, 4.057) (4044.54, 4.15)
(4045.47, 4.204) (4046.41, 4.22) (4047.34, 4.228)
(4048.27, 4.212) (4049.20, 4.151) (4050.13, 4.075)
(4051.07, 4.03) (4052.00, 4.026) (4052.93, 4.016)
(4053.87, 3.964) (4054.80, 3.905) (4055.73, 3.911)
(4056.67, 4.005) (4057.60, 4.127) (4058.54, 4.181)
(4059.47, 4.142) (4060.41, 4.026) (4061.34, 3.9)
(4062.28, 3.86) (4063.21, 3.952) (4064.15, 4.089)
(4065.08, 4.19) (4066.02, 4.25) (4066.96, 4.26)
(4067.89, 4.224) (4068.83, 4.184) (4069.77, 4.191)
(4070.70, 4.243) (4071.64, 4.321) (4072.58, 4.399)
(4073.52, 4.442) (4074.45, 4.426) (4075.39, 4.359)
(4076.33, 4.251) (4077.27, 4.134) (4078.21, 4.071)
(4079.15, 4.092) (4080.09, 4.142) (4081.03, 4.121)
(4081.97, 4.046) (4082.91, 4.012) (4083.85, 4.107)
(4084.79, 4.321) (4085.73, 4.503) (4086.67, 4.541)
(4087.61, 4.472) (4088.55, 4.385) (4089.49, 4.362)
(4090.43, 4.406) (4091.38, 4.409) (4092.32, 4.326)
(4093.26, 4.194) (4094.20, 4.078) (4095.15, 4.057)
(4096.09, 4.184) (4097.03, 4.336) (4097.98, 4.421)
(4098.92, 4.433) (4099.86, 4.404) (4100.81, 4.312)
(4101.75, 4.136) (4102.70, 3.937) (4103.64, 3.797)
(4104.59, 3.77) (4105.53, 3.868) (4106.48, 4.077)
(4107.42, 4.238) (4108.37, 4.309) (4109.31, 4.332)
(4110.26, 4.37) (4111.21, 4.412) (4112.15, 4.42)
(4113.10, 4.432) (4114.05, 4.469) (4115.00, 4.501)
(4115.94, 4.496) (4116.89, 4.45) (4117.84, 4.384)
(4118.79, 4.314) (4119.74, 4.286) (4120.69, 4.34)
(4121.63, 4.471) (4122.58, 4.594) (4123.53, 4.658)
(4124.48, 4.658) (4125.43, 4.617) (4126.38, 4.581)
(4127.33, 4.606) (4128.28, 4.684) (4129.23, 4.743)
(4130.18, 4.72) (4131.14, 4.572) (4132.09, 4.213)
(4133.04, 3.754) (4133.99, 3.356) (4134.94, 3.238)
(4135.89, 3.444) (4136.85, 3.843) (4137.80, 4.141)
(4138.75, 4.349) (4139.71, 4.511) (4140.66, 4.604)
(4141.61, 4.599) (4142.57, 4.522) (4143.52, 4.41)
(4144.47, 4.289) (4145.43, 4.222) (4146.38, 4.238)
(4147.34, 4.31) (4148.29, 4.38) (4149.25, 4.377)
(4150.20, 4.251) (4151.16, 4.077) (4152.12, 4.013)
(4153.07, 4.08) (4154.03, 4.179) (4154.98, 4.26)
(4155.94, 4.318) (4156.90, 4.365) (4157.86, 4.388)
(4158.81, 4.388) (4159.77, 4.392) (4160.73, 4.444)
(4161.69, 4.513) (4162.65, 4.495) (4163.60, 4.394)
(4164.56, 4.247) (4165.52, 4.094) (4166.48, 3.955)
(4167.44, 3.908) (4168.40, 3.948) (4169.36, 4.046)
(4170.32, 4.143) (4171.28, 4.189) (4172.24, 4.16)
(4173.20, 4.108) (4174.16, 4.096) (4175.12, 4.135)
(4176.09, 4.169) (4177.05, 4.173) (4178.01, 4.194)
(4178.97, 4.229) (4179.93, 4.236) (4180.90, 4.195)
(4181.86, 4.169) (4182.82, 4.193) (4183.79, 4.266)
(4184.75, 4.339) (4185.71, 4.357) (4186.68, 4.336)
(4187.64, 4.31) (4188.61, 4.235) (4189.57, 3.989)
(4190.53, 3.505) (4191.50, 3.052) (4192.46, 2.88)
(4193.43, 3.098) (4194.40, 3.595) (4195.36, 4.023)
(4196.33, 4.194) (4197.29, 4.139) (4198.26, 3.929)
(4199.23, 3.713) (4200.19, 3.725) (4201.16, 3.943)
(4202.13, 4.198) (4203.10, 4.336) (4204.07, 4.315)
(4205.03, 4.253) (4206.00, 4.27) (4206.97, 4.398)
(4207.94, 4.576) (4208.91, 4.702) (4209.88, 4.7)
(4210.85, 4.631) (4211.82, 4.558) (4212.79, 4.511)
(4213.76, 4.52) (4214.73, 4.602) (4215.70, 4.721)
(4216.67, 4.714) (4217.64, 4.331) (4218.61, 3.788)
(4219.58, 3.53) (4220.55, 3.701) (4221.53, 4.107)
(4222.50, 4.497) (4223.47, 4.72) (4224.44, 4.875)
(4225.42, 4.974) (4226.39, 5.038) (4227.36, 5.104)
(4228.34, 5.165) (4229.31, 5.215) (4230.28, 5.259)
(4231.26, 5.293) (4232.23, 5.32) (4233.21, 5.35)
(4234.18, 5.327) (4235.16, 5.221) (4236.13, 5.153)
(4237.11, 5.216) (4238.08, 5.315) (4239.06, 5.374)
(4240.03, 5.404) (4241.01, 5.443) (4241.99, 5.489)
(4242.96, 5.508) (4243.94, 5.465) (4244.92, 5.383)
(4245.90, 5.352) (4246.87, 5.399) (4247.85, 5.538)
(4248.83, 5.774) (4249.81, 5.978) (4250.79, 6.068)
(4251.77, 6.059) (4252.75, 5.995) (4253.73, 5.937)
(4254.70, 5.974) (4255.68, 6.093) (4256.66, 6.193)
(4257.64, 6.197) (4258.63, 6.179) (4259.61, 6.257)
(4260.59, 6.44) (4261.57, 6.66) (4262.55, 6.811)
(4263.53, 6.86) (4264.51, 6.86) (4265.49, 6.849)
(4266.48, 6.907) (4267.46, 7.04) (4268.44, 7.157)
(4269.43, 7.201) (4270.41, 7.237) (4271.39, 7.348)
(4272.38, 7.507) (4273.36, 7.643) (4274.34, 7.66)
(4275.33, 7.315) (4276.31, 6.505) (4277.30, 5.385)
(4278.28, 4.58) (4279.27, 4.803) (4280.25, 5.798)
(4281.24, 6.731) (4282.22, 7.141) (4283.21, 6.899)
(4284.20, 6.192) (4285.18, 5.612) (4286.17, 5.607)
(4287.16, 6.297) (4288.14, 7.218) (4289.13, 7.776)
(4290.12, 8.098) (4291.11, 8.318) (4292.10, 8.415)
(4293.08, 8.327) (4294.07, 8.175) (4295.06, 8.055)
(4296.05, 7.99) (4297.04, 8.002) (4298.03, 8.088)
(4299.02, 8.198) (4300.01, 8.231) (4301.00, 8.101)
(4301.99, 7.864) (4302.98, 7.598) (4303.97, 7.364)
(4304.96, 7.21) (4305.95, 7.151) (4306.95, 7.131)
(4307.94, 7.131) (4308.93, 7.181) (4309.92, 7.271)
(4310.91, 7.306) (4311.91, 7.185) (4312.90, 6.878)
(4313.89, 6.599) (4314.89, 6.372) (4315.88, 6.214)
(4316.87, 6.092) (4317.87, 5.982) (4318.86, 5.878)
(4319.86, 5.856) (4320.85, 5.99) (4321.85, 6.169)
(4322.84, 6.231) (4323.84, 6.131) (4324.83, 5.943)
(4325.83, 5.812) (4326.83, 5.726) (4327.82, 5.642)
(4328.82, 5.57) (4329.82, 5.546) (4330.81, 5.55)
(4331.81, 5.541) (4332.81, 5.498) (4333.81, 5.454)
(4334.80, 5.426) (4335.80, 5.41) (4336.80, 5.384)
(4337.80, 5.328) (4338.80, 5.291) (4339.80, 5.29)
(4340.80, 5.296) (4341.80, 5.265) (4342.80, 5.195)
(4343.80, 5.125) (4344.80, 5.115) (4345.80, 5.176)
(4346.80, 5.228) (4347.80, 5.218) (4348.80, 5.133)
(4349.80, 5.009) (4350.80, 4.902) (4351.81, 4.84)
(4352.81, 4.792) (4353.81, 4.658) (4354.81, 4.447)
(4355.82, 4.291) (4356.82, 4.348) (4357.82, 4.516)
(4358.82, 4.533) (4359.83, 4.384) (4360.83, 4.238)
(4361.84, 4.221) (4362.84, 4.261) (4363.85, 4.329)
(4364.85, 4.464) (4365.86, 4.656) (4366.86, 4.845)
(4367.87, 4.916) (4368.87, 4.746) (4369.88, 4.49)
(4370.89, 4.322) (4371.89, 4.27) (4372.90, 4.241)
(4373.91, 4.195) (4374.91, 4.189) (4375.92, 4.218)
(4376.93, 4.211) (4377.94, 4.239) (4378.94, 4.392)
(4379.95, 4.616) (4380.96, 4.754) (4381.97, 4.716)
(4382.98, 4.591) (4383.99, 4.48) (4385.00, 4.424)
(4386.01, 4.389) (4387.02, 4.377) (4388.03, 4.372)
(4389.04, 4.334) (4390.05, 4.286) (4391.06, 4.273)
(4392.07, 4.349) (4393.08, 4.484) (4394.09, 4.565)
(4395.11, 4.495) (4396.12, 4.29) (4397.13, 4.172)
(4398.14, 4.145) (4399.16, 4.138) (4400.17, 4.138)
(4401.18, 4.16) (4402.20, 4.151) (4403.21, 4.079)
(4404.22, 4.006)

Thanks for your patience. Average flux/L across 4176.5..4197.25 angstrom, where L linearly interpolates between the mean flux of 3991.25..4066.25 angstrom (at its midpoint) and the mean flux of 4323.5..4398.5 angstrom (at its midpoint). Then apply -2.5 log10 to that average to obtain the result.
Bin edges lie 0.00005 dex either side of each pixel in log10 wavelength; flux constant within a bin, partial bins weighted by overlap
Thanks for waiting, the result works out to 0.12 mag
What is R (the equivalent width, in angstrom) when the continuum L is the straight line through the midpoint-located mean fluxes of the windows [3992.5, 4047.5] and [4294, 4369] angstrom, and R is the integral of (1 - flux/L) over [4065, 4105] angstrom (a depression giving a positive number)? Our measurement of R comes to 2.2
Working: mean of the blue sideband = 4.12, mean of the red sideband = 5.86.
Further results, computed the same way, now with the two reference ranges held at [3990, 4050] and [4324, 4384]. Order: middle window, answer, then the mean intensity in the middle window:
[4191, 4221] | 2.9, 4.12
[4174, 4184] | 0.7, 4.18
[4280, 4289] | -3.3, 6.46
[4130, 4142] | 0.8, 4.08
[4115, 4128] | -0.4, 4.5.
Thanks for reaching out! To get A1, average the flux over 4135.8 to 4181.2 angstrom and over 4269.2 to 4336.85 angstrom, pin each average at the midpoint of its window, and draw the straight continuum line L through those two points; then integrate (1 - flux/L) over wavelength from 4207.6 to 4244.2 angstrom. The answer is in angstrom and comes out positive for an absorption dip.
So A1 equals 3.6 angstrom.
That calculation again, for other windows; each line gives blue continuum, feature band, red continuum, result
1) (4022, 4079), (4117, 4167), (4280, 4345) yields 6.59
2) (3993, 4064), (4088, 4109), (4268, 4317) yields 2.99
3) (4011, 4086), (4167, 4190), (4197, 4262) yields 2.96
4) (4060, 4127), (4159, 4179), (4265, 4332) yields 3.92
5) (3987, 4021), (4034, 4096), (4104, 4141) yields 1.29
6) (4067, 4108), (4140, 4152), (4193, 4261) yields 0.48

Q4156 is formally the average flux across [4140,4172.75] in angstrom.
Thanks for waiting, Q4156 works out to 4.27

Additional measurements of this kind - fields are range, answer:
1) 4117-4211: 4.2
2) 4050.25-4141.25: 4.23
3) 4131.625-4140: 3.86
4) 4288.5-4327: 7.14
